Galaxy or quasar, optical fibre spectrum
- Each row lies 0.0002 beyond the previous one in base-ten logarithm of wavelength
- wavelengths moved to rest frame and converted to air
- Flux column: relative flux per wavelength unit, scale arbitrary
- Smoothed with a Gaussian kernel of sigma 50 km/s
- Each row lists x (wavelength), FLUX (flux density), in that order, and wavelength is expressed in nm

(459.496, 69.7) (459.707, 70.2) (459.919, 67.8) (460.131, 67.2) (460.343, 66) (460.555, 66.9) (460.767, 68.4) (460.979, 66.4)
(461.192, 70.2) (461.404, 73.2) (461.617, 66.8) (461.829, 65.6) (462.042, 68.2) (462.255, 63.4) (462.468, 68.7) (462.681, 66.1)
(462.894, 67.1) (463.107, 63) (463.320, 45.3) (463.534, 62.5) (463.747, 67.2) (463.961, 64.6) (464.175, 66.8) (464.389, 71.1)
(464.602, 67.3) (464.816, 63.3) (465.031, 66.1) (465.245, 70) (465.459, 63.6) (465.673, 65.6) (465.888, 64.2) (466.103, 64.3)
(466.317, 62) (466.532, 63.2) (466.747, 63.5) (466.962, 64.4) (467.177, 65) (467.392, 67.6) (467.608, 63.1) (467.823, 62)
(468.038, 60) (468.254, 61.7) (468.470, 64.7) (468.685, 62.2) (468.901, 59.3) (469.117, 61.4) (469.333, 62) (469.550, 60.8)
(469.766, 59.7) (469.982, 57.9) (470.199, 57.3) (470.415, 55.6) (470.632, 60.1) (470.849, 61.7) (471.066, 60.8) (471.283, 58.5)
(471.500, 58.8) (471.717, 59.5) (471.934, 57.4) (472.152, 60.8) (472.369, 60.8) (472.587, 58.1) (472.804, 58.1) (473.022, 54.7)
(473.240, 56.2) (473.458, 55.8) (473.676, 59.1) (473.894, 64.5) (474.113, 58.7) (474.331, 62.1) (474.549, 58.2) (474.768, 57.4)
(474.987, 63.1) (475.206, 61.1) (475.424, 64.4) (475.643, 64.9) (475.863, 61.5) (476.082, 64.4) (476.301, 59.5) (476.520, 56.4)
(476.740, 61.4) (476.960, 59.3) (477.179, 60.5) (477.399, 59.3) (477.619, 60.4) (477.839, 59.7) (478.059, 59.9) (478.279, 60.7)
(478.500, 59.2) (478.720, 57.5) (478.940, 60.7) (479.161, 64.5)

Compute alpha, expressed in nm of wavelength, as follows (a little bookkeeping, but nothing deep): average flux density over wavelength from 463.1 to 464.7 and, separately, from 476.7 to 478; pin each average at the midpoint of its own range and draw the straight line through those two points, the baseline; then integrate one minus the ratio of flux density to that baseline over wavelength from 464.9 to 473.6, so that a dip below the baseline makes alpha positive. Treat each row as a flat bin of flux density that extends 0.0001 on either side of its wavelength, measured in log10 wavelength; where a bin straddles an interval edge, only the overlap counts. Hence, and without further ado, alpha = 0.13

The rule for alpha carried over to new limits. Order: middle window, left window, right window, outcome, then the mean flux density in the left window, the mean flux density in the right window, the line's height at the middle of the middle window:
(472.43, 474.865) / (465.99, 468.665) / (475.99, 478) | 0.11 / 63.4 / 60.1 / 61.2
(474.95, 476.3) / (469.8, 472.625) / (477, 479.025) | -0.08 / 59.1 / 59.8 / 59.5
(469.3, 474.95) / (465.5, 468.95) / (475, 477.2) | 0.30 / 63.4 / 61.5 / 62.3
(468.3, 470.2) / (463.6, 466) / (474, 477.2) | 0.10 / 66.3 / 60.9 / 64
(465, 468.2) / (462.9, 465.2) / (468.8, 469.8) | -0.09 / 64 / 60.7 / 62.4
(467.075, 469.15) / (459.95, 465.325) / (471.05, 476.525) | 0.01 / 66.1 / 59.9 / 63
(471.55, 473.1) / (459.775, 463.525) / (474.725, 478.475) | 0.09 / 65.8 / 60.8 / 62.3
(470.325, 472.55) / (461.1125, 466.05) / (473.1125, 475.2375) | 0.06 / 65.6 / 59.5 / 61.1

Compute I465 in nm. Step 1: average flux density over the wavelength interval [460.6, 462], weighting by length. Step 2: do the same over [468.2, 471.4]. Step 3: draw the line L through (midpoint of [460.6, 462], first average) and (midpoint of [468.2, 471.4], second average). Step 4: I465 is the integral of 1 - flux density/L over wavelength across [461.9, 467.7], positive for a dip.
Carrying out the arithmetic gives 0.02 nm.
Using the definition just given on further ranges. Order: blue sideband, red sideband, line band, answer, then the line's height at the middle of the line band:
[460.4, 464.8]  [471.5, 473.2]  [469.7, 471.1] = 0.02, 59.9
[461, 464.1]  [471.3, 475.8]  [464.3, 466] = -0.07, 63.9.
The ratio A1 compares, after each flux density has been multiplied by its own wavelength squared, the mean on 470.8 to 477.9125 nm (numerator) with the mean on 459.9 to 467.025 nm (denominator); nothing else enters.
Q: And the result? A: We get 0.96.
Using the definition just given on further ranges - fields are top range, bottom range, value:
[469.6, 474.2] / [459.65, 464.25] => 0.93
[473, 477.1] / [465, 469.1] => 0.98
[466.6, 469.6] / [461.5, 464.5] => 0.99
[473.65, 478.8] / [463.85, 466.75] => 0.97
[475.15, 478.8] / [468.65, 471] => 1.05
